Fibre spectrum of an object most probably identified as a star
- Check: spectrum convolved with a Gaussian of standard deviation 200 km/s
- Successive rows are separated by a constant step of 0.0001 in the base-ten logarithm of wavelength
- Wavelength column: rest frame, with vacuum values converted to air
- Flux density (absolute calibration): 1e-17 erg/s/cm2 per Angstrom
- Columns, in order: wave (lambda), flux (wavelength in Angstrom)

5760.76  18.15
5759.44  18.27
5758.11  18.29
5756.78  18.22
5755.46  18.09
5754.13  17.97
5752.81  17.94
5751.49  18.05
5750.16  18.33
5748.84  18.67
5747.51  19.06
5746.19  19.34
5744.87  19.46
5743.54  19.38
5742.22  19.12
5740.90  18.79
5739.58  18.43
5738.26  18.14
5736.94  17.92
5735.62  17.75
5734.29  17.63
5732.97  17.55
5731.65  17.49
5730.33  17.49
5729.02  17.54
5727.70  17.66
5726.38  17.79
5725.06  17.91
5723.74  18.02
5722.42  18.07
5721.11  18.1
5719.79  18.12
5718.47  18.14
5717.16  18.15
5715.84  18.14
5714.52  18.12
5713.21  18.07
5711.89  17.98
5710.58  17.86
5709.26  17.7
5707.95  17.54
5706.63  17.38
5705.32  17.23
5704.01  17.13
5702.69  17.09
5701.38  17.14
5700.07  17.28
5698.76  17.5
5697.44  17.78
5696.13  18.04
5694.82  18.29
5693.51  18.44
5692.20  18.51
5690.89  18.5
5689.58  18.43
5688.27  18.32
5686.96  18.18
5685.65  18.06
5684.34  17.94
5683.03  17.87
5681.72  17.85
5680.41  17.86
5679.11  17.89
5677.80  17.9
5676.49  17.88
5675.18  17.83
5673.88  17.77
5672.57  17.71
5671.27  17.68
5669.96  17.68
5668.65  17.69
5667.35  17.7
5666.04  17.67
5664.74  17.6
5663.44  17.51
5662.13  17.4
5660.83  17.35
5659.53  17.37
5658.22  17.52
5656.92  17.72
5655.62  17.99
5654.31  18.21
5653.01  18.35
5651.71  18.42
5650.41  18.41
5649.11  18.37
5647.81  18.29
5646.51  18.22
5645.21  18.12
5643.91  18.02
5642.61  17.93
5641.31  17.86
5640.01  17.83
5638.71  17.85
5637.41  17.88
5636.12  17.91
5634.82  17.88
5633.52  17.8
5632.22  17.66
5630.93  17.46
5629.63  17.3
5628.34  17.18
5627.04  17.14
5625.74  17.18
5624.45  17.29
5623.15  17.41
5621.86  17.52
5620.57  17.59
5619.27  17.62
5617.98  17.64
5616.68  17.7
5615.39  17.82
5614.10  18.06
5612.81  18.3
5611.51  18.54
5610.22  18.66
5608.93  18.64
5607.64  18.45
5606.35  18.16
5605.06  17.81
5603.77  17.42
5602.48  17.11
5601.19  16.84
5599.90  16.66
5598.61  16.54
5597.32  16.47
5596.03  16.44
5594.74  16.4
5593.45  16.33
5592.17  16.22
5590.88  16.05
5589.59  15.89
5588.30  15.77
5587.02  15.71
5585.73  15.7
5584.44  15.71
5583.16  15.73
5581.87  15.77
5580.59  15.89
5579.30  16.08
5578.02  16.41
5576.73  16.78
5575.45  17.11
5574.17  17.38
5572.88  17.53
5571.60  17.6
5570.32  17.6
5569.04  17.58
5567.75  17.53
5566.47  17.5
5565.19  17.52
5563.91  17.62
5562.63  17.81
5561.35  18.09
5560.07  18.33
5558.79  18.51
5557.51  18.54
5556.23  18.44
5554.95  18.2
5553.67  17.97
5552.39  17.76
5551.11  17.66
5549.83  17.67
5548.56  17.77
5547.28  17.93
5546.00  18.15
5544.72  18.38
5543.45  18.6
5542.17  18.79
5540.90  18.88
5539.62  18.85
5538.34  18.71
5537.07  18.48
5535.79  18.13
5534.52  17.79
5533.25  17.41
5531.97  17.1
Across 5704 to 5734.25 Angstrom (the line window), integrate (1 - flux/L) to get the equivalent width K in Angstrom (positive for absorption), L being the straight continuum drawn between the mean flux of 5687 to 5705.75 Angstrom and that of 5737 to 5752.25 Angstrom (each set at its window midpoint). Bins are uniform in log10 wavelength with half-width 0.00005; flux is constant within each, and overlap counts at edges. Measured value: 0.8 Angstrom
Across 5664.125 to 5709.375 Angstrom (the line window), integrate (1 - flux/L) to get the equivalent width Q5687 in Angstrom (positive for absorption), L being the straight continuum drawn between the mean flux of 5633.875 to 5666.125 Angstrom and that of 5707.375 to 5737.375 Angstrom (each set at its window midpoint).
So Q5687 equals 0.2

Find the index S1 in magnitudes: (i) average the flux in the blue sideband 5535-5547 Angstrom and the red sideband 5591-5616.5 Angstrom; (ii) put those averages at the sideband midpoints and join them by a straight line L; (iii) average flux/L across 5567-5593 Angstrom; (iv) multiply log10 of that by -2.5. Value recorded 0.08 mag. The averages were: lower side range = 18.5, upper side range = 17.4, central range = 16.5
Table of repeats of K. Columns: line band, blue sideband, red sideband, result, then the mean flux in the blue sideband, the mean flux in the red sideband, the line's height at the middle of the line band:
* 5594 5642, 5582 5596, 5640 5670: -2.2 Angstrom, 16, 17.9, 16.8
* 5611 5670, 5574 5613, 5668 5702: -1.4 Angstrom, 16.8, 17.9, 17.4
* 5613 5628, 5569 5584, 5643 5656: 0.1 Angstrom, 16.8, 18.2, 17.6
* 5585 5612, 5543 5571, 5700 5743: 1.5 Angstrom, 18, 17.8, 17.9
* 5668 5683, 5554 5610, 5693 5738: -0.2 Angstrom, 17.1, 17.8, 17.6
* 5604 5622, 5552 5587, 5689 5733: -0.6 Angstrom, 17.3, 17.8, 17.4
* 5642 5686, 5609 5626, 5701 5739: -0.2 Angstrom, 17.8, 17.8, 17.8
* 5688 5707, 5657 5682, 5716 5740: 0.0 Angstrom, 17.7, 17.9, 17.8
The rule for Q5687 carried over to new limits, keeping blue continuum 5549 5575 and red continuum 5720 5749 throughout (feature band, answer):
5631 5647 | 0.11 Angstrom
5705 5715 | 0.24 Angstrom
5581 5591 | 1.18 Angstrom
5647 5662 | 0.06 Angstrom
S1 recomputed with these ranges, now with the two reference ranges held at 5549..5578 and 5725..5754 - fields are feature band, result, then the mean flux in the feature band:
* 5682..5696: -0.01 mag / 18.2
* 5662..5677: 0.02 mag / 17.7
